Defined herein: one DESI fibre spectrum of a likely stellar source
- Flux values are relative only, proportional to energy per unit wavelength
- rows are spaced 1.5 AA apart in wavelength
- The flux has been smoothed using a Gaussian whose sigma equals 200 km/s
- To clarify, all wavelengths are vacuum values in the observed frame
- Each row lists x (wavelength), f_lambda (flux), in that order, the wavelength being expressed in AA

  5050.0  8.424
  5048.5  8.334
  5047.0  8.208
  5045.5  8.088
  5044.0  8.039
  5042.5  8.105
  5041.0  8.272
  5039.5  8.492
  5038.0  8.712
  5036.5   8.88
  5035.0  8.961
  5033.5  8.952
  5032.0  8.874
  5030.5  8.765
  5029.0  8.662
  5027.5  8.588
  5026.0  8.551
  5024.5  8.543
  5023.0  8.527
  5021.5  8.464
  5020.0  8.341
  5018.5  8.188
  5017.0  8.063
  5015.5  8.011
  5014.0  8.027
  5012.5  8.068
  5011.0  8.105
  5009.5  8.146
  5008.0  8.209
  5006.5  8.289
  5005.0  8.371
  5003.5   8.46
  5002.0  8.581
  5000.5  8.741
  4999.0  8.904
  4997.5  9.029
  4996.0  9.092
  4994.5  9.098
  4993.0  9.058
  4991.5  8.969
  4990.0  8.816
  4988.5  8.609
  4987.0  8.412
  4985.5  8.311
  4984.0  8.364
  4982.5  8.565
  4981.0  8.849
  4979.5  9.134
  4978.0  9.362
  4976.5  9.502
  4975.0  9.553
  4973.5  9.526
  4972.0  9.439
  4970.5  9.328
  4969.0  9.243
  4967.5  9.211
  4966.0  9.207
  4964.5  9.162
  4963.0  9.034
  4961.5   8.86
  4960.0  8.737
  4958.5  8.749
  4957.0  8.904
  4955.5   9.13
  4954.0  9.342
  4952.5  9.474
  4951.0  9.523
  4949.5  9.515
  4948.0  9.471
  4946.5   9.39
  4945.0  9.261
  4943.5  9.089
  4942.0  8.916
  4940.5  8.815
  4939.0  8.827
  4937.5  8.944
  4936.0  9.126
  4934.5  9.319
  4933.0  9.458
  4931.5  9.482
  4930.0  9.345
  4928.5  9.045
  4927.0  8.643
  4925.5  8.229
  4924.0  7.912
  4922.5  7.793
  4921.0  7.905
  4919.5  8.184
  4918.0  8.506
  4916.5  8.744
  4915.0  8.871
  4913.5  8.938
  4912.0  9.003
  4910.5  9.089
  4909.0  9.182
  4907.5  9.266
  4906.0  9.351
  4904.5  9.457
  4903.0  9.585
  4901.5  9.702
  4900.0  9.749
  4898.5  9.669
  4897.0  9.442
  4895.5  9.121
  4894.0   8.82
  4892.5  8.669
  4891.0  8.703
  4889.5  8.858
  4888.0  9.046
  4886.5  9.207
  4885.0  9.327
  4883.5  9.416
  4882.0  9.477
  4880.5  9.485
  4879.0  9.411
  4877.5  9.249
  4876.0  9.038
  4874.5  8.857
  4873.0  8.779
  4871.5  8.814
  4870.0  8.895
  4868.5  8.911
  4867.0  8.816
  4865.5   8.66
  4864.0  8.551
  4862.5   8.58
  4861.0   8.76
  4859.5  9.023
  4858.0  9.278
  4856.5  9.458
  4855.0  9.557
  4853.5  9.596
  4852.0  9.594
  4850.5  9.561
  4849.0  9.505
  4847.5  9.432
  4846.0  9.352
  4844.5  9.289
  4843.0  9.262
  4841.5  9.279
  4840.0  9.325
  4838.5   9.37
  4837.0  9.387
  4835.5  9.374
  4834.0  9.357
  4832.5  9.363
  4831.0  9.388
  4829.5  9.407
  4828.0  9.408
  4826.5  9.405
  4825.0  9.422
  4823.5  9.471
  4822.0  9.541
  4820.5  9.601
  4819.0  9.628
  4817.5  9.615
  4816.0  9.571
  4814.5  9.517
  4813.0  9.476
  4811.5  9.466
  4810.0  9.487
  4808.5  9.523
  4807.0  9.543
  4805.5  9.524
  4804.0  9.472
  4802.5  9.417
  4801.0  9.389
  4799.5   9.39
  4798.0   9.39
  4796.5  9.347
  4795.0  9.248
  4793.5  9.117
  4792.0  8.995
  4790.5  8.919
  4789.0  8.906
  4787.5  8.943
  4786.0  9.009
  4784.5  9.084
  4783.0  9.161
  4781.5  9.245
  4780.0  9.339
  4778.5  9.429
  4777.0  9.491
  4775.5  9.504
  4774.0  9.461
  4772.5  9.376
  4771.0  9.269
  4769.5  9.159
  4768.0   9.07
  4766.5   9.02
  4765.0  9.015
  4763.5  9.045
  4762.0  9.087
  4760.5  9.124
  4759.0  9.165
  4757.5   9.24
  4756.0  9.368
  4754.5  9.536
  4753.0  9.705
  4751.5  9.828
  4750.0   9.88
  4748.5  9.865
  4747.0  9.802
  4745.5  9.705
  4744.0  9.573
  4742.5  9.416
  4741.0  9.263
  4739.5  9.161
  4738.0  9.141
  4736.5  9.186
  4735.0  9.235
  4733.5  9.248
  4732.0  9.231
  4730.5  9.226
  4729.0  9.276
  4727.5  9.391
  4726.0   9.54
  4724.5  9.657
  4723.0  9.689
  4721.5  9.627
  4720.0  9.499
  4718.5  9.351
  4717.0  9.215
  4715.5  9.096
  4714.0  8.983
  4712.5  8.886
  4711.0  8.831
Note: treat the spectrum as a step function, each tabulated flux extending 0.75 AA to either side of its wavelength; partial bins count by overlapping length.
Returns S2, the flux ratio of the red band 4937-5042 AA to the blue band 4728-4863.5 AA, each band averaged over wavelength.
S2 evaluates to 0.94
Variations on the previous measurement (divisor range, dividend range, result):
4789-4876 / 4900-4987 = 0.97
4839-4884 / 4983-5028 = 0.93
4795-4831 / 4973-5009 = 0.93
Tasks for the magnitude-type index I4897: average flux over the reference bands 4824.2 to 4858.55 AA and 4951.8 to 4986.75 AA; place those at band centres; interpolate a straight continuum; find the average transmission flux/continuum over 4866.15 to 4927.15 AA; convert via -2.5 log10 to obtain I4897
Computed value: 0.03 mag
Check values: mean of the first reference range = 9.41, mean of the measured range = 8.98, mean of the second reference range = 9.08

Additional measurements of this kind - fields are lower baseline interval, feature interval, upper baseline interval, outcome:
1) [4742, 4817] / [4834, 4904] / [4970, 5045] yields -0.01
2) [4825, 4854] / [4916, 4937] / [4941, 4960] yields 0.07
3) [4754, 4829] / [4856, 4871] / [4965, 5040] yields 0.03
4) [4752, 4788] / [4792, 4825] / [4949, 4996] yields -0.03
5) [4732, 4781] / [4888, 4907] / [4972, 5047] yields -0.04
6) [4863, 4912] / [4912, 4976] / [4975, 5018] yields -0.02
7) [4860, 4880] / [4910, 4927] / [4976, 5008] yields 0.05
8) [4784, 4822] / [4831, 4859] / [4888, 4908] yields -0.01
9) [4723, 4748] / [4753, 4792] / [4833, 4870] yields 0.02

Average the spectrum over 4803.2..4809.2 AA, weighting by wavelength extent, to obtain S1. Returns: 9.51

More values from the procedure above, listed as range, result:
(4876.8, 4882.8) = 9.41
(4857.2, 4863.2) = 8.92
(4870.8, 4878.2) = 8.95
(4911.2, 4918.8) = 8.81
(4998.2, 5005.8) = 8.61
